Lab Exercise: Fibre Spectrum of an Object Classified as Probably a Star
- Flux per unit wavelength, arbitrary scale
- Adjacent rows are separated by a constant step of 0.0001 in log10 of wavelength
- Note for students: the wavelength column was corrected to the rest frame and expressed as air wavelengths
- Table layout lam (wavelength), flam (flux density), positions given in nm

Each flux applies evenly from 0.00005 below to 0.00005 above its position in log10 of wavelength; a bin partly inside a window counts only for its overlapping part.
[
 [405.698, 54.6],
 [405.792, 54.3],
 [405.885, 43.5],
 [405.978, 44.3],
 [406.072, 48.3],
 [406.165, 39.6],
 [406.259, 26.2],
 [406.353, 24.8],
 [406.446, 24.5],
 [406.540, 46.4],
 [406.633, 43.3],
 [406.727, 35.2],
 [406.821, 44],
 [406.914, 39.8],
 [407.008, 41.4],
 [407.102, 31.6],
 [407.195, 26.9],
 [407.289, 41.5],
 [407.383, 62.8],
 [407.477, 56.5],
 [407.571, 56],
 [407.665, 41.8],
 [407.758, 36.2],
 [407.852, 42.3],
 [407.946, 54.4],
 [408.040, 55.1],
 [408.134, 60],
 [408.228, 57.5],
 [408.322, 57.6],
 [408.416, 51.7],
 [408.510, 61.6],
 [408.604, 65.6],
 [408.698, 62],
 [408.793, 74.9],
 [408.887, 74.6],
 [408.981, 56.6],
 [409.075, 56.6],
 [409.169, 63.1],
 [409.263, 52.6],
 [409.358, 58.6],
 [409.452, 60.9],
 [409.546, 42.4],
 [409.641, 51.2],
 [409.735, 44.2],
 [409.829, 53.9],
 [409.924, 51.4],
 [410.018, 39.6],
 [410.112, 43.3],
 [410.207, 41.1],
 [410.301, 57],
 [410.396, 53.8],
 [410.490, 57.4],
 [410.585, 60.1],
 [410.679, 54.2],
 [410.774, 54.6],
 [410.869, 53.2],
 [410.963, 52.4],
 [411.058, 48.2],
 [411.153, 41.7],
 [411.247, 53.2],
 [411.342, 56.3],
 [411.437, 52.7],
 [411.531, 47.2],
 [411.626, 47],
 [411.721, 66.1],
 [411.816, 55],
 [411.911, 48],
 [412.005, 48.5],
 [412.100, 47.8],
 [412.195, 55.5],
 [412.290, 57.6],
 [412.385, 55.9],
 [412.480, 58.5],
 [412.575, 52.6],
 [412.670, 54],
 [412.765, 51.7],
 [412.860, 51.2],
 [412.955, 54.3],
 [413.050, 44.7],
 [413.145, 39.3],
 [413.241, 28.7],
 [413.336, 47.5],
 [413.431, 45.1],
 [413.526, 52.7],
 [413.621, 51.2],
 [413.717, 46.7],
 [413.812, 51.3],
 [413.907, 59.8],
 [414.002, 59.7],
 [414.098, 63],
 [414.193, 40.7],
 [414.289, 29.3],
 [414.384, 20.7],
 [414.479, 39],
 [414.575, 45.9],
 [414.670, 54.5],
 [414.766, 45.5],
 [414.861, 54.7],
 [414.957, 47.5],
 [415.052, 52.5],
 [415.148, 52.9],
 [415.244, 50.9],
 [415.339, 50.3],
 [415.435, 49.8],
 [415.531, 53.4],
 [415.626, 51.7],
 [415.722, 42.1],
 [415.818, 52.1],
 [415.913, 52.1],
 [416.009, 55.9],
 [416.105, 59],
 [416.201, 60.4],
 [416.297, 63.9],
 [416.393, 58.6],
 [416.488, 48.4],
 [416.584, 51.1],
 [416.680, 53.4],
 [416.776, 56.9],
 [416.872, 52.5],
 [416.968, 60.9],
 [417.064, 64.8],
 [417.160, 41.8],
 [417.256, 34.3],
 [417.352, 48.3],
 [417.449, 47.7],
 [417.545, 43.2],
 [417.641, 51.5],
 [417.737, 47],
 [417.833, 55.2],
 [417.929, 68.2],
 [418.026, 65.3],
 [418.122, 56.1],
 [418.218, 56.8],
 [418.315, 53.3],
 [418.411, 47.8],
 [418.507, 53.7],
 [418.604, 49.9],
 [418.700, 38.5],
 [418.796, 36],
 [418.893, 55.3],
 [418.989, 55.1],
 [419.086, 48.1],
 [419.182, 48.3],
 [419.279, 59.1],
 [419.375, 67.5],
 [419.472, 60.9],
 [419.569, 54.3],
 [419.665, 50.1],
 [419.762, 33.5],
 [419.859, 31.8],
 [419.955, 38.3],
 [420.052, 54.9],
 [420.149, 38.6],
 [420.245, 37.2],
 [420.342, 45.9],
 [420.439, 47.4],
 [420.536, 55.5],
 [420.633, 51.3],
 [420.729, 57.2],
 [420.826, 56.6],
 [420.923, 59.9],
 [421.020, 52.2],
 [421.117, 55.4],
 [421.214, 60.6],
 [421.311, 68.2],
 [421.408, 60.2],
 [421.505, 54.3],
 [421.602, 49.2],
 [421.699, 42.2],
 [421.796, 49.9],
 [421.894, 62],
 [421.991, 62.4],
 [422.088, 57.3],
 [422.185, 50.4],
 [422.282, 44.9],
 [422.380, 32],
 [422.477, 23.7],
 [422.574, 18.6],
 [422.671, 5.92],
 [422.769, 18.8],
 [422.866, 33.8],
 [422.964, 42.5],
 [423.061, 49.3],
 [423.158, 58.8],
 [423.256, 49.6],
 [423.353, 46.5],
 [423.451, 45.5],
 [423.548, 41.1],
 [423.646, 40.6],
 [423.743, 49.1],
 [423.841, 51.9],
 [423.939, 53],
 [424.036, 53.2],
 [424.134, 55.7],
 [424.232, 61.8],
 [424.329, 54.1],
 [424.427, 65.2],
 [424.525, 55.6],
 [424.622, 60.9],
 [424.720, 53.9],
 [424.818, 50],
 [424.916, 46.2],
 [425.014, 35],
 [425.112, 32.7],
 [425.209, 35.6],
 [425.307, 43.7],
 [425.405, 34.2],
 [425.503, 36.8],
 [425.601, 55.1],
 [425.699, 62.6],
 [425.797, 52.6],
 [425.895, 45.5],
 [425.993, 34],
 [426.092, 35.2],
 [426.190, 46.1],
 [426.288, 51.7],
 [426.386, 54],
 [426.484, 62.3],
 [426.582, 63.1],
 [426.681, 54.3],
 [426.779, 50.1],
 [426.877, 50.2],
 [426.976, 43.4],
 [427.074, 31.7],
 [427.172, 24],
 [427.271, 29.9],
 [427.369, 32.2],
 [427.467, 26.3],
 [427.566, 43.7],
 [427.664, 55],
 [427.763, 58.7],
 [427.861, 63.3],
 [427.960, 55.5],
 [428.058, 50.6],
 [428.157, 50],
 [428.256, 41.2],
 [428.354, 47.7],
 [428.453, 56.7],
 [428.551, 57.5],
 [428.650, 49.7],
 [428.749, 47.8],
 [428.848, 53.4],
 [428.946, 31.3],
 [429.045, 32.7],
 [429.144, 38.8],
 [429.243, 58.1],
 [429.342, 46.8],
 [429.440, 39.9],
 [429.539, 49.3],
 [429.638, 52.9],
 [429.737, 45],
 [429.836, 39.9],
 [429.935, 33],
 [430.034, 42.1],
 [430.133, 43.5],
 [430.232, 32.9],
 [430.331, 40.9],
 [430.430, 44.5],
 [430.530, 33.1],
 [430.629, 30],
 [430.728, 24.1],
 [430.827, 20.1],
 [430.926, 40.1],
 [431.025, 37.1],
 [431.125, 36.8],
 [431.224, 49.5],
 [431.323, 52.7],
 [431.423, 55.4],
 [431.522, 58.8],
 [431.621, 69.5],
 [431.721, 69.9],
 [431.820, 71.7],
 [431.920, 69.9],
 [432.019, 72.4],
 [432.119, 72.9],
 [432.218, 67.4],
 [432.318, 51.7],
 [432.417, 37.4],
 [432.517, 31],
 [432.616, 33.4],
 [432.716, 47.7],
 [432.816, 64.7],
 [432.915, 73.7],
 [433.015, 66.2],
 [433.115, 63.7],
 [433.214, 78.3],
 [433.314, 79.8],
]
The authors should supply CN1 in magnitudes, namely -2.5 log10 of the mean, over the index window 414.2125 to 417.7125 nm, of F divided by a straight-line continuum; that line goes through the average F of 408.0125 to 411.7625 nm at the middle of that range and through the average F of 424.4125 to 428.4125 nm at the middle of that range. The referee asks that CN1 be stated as 0.041 mag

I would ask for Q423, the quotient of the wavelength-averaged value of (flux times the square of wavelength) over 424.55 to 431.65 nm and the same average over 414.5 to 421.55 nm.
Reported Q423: 0.91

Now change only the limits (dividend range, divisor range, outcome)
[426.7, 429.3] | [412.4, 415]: 1.02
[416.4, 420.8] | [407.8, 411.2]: 0.97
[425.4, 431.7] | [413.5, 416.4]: 0.96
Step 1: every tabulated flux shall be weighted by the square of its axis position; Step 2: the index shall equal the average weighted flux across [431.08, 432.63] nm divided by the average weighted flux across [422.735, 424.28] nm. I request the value 1.3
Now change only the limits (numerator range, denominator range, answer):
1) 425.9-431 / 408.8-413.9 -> 0.91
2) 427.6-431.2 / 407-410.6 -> 0.92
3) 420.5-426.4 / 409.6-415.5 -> 1.01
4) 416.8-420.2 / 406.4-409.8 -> 1.04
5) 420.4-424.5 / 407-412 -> 0.99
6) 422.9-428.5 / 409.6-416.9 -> 1.00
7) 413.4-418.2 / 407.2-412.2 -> 0.99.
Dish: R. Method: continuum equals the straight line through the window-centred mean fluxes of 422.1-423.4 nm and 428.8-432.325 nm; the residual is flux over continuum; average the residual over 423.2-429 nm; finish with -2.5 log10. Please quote -0.16 mag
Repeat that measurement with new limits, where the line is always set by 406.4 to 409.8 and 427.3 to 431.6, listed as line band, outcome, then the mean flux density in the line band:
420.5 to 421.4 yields -0.22 mag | 57.6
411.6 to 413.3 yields -0.03 mag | 50.9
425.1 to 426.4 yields 0.03 mag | 44.4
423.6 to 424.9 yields -0.18 mag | 54.1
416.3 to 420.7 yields -0.07 mag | 50.7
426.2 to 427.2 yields -0.09 mag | 48.9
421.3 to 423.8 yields 0.05 mag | 44.1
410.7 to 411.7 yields -0.03 mag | 51.1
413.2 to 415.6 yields 0.02 mag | 47.8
